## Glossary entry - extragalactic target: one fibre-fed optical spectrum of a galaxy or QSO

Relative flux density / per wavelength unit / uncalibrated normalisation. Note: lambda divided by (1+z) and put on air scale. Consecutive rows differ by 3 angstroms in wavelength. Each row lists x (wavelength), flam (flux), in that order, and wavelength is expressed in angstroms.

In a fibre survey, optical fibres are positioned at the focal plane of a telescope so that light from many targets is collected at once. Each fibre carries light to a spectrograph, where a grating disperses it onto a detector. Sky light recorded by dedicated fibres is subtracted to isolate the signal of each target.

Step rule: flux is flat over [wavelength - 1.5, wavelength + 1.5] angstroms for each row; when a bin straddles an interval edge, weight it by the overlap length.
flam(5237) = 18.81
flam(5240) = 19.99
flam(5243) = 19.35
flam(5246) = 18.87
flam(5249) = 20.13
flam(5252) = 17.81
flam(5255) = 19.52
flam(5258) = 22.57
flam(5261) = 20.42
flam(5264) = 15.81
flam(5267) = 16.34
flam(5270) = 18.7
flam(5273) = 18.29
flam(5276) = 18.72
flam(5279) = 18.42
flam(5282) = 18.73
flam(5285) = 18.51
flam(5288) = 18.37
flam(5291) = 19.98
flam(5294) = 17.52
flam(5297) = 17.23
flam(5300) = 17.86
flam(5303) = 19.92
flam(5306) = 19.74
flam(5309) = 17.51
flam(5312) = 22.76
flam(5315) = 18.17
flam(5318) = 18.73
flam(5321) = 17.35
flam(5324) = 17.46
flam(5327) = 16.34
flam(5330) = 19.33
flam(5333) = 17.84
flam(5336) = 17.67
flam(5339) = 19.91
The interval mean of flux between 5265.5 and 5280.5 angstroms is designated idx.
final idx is 18.1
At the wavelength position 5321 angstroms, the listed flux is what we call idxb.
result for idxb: 17.35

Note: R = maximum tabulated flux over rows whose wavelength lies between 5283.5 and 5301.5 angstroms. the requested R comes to 19.98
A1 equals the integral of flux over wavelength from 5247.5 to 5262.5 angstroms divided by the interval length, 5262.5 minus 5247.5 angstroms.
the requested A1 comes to 20.1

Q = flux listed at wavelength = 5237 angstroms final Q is 18.81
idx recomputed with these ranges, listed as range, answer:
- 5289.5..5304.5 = 18.5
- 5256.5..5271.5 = 18.8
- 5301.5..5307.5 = 19.8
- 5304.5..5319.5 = 19.4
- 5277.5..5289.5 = 18.5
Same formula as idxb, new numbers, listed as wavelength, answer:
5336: 17.67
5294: 17.52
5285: 18.51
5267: 16.34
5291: 19.98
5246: 18.87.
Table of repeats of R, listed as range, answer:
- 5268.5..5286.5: 18.73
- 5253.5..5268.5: 22.57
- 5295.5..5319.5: 22.76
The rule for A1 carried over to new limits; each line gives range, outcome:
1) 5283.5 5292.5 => 19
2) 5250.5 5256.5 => 18.7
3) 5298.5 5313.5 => 19.6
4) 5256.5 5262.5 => 21.5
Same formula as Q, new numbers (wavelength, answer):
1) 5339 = 19.91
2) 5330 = 19.33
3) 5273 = 18.29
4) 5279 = 18.42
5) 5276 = 18.72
